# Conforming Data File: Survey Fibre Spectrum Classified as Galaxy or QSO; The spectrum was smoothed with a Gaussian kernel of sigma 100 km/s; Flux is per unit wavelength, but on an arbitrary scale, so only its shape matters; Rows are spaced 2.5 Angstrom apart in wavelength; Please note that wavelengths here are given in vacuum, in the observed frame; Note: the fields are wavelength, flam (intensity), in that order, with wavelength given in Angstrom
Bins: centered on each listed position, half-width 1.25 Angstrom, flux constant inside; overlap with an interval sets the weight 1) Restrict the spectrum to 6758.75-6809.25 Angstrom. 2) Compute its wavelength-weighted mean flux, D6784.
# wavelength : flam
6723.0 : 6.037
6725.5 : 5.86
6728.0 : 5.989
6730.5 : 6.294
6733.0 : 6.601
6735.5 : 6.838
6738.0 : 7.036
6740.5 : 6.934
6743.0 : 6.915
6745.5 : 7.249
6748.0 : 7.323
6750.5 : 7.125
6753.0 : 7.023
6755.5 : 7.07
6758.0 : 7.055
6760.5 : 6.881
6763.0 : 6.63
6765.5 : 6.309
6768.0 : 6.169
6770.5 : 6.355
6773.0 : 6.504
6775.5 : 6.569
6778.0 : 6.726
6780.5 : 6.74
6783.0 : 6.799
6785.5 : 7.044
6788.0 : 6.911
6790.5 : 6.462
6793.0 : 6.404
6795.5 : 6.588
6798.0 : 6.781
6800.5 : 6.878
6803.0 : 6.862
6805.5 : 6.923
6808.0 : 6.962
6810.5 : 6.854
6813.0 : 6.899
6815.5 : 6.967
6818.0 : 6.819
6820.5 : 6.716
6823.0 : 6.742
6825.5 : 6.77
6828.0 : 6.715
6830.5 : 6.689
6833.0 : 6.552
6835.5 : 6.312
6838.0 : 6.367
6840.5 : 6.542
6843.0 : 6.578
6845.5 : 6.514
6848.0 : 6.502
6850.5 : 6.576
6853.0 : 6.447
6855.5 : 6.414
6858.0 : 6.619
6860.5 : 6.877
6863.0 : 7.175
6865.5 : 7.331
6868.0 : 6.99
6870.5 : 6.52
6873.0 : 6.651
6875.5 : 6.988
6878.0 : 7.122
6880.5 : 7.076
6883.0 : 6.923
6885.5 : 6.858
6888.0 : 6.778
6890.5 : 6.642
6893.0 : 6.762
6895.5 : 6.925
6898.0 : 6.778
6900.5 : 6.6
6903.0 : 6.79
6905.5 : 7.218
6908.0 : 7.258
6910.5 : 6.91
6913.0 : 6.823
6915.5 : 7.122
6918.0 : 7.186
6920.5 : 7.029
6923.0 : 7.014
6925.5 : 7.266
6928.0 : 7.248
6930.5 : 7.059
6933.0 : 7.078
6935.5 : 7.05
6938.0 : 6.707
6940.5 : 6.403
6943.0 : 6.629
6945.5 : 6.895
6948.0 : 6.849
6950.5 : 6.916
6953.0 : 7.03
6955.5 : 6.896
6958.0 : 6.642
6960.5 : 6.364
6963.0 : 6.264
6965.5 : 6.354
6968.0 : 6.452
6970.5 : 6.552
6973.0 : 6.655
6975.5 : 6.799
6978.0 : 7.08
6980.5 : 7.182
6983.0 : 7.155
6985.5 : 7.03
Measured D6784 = 6.68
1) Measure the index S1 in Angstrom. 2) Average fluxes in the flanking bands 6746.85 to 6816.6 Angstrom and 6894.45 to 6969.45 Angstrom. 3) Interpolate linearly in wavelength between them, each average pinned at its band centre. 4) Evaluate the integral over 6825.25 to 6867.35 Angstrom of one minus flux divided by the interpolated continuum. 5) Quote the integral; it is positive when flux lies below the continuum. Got 1.0 Angstrom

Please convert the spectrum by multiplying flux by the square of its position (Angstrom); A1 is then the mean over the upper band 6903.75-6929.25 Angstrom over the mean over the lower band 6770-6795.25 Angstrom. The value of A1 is 1.1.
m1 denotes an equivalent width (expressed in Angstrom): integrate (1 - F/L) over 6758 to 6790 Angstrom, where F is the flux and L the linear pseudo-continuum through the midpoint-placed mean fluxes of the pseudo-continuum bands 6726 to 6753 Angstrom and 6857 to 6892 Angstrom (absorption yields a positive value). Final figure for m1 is 0.9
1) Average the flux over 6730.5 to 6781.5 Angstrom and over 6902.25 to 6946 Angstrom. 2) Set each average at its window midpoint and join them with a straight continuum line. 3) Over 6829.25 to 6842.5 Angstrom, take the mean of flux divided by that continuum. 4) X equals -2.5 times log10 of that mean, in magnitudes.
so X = 0.06 mag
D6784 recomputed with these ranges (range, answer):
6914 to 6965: 6.87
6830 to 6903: 6.73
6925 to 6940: 7.02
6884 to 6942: 6.93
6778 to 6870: 6.73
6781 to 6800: 6.72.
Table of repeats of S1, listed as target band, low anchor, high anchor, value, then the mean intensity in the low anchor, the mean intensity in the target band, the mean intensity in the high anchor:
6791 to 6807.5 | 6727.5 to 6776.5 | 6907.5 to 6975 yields 0.1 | 6.76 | 6.74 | 6.83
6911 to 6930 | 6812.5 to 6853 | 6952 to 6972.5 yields -1.4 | 6.63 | 7.09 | 6.57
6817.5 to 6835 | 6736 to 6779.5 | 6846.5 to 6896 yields 0.3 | 6.82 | 6.69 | 6.81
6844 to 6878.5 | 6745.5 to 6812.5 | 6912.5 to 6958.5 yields 0.5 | 6.78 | 6.76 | 6.95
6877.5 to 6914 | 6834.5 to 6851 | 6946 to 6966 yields -1.8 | 6.48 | 6.89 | 6.68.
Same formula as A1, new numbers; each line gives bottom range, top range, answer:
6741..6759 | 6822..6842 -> 0.95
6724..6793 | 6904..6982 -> 1.08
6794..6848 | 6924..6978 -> 1.05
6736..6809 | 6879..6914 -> 1.05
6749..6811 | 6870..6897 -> 1.05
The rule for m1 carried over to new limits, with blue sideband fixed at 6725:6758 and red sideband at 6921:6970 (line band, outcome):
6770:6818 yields 0.4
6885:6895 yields 0.1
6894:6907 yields -0.1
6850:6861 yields 0.4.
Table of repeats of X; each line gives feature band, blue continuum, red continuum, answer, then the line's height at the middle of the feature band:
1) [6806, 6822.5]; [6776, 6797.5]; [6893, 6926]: -0.016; 6.77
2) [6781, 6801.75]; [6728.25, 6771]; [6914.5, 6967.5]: 0.013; 6.81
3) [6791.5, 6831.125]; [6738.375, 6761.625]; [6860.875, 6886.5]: 0.036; 7.01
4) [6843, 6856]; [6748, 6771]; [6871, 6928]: 0.062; 6.88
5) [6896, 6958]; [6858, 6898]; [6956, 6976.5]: -0.041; 6.69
